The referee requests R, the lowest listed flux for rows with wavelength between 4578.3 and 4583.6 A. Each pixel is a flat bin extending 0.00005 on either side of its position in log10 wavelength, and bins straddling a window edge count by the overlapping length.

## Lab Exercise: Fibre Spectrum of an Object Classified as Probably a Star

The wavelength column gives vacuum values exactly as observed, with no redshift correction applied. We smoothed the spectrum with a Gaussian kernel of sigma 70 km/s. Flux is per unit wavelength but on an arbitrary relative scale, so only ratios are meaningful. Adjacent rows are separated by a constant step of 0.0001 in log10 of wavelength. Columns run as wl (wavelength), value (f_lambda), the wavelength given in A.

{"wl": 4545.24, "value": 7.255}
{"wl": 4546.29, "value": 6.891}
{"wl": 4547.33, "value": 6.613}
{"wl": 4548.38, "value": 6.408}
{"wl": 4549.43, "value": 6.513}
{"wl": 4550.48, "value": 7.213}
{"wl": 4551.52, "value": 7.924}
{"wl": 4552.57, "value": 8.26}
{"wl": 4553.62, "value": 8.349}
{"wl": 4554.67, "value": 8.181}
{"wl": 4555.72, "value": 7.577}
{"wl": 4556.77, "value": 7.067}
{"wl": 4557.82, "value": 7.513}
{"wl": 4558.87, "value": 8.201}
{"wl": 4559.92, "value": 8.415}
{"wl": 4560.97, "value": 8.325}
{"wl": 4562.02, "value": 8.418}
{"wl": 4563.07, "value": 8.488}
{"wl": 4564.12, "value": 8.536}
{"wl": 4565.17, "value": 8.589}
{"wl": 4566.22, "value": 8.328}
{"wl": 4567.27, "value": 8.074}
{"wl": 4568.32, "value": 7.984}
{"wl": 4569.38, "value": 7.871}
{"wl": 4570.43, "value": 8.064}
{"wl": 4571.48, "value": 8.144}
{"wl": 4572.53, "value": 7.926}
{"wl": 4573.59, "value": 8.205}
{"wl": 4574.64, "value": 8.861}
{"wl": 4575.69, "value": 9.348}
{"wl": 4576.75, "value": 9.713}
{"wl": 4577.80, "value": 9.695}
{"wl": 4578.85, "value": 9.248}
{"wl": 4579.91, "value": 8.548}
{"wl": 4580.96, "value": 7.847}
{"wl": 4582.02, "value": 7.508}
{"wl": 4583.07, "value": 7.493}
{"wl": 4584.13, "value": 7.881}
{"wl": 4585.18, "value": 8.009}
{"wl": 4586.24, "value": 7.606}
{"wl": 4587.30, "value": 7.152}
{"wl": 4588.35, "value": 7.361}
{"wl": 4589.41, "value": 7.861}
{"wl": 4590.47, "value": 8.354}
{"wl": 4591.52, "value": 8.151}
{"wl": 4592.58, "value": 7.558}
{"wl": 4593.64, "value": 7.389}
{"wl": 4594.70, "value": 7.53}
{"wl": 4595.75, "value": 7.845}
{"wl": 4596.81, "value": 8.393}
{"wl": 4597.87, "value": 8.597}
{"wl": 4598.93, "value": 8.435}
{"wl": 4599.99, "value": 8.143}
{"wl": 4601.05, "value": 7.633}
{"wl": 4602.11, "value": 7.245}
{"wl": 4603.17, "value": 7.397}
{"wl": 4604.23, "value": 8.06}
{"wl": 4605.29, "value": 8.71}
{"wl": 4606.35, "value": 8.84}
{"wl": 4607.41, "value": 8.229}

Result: 7.493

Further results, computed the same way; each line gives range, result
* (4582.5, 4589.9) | 7.152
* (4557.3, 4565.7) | 7.513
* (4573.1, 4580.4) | 8.205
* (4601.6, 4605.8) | 7.245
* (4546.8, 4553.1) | 6.408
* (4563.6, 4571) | 7.871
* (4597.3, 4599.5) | 8.435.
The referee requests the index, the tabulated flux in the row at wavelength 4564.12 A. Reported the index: 8.536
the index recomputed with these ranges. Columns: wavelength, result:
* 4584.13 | 7.881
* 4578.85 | 9.248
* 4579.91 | 8.548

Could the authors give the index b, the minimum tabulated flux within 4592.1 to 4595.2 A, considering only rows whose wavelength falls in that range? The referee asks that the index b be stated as 7.389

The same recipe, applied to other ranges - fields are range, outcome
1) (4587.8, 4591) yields 7.361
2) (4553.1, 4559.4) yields 7.067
